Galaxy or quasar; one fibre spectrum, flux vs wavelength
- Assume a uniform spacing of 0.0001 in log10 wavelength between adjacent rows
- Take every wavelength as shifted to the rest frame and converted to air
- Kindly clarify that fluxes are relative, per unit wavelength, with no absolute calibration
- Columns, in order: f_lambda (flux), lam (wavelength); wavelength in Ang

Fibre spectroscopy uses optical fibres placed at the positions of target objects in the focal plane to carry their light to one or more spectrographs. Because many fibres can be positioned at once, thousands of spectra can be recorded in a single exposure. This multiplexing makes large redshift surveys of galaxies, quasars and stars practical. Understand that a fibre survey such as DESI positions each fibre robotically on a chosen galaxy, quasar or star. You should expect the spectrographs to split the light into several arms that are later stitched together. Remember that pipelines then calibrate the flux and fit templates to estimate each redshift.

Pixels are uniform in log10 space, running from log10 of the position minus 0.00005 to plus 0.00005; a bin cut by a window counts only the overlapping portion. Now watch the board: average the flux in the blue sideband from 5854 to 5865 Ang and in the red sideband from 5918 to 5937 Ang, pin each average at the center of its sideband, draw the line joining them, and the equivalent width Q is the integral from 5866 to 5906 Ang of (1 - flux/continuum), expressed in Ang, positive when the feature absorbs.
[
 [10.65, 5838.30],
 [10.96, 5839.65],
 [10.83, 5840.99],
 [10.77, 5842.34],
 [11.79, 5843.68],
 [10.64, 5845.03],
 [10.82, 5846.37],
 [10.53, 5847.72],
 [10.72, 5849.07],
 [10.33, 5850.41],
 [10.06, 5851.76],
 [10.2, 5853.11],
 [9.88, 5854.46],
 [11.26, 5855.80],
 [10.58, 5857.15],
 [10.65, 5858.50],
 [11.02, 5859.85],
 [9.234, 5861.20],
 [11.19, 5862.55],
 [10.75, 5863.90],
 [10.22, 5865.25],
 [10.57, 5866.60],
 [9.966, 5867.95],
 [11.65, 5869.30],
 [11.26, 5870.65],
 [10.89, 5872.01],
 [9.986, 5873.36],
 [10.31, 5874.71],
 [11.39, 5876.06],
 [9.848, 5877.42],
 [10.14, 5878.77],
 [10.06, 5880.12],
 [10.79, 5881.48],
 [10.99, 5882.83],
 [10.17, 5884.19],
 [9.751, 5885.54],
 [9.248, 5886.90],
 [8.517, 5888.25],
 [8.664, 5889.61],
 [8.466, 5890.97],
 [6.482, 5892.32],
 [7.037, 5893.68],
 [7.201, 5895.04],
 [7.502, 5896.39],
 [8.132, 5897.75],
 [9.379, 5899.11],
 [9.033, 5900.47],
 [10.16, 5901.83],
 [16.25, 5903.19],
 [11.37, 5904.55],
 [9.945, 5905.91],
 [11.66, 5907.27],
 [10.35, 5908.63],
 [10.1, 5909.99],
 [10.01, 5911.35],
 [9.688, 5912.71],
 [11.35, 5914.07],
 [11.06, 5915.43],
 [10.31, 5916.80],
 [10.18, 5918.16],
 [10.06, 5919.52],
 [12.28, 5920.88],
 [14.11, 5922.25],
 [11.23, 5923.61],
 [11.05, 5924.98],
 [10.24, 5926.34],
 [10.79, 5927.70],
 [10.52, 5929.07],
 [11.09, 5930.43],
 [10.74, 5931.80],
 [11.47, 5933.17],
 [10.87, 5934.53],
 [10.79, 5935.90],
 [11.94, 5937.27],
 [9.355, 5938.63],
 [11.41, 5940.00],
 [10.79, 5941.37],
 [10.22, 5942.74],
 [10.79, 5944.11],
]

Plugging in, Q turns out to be 3.5 Ang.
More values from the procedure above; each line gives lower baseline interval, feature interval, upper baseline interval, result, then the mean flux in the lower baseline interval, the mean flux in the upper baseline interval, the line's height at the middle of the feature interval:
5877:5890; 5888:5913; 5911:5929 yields 2.16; 9.84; 11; 10.4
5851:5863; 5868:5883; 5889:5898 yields -2.71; 10.4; 7.61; 9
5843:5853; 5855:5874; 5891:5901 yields -1.89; 10.7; 7.85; 9.7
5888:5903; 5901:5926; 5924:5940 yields -3.98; 8.48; 10.8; 9.65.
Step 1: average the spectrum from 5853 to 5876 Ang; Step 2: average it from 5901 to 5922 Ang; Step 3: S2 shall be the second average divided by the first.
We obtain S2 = 1.0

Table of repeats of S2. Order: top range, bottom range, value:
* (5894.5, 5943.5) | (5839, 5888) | 1.01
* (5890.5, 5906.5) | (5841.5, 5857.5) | 0.87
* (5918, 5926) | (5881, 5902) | 1.31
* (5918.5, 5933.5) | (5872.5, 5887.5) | 1.09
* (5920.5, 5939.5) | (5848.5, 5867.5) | 1.07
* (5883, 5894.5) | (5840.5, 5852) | 0.80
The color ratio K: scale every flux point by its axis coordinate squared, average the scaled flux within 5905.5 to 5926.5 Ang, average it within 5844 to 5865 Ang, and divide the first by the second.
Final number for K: 1.1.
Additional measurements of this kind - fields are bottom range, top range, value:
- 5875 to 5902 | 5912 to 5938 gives 1.22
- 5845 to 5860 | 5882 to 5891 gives 0.91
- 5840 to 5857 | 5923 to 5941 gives 1.05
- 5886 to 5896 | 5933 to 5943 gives 1.38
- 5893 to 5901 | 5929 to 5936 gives 1.38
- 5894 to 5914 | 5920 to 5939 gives 1.12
